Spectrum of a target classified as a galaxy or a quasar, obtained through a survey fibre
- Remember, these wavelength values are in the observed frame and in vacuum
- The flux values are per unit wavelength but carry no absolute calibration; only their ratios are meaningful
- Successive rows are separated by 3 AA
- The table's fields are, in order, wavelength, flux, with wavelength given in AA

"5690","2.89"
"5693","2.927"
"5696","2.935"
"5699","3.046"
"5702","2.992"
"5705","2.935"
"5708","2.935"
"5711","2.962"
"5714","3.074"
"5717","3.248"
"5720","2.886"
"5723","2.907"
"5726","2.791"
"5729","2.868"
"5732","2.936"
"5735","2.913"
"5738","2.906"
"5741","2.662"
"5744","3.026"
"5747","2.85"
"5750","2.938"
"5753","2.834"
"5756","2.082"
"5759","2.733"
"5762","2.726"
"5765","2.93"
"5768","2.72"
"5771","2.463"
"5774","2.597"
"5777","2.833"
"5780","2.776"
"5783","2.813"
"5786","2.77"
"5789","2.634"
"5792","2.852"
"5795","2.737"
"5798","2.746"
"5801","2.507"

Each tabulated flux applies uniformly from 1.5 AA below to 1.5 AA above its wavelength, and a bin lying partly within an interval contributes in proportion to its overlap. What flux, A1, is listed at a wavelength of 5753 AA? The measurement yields 2.834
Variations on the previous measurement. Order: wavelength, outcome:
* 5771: 2.463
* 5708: 2.935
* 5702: 2.992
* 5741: 2.662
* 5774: 2.597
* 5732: 2.936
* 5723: 2.907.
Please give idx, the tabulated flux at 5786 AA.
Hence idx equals 2.77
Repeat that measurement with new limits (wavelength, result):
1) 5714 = 3.074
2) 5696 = 2.935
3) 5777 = 2.833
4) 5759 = 2.733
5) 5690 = 2.89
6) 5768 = 2.72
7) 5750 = 2.938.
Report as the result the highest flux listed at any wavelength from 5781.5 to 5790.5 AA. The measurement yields 2.813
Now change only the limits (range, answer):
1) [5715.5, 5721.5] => 3.248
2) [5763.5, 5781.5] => 2.93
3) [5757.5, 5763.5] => 2.733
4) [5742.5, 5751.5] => 3.026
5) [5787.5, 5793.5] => 2.852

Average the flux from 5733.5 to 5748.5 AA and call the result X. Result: 2.87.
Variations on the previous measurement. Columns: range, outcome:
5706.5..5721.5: 3.02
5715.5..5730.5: 2.94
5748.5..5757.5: 2.62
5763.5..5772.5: 2.7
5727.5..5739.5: 2.91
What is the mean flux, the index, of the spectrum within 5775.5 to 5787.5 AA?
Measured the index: 2.8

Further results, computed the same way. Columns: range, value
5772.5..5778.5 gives 2.71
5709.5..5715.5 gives 3.02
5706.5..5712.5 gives 2.95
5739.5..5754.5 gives 2.86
